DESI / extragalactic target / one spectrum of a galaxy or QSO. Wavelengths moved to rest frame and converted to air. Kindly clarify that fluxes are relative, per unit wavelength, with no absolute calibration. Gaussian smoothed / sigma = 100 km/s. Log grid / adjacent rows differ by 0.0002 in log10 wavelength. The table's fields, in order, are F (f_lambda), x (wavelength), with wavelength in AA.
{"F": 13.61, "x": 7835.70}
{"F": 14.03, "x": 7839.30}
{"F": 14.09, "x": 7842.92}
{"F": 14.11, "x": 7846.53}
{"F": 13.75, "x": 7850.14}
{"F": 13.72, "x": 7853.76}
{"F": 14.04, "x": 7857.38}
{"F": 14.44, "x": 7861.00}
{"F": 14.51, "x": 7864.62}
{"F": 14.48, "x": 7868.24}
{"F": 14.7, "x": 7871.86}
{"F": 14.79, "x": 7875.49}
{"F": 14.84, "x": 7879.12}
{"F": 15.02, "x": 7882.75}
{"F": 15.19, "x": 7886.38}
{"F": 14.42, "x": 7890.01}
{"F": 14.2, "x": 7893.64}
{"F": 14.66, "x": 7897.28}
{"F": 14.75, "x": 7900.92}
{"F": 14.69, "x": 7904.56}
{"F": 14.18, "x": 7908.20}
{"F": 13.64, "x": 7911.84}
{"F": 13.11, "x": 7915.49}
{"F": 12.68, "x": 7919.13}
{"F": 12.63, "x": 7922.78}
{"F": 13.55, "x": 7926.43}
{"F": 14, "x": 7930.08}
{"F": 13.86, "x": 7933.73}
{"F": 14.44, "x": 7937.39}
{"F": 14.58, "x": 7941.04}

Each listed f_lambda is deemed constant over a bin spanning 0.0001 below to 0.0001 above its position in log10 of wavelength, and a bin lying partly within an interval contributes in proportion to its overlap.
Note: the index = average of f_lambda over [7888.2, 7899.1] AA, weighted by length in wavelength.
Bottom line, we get 14.4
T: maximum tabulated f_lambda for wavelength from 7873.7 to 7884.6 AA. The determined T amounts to 15.02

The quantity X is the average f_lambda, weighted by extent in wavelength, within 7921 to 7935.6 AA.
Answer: 13.5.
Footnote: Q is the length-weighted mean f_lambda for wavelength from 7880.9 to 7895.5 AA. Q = 14.7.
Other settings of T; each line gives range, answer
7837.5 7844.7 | 14.09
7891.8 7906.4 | 14.75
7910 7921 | 13.64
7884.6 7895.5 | 15.19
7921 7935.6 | 14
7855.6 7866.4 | 14.51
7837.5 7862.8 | 14.44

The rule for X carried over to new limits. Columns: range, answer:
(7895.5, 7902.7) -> 14.7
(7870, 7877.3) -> 14.7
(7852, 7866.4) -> 14.2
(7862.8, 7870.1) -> 14.5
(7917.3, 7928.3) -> 13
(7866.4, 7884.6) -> 14.8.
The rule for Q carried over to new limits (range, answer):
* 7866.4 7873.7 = 14.6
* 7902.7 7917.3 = 13.9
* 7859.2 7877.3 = 14.6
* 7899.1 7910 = 14.5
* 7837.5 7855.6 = 13.9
